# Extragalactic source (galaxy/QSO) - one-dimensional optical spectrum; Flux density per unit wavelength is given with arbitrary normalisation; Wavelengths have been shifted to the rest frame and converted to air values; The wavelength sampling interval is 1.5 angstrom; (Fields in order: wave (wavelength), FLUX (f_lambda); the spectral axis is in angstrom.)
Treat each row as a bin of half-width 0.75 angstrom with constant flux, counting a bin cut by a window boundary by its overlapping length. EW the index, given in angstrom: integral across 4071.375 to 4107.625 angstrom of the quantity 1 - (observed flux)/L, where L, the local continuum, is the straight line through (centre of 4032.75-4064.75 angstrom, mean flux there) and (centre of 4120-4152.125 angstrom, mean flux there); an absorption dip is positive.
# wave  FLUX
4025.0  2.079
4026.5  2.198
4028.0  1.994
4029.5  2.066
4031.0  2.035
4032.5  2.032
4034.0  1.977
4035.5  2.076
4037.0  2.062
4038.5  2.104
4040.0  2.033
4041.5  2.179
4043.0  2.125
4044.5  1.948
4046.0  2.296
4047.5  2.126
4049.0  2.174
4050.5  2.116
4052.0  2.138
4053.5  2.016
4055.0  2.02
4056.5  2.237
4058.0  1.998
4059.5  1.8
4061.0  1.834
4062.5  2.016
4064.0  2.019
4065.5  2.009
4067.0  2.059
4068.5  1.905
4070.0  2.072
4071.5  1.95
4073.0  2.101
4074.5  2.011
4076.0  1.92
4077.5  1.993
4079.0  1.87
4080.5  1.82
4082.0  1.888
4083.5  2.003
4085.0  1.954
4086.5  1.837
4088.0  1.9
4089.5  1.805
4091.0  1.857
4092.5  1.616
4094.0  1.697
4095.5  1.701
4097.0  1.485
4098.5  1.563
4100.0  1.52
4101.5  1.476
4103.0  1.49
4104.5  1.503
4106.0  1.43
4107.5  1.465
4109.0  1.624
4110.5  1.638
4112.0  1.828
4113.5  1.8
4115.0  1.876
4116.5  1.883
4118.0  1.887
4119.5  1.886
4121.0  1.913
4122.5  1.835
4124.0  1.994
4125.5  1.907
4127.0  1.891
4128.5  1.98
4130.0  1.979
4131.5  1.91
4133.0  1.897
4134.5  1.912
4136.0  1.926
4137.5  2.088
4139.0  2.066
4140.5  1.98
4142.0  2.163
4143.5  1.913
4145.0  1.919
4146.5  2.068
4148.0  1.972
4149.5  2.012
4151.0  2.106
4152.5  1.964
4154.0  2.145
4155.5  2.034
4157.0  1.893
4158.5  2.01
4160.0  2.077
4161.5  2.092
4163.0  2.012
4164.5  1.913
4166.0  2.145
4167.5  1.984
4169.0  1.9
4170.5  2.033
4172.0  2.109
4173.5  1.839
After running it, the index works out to 4.8 angstrom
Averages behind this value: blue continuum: 2.06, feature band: 1.76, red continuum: 1.97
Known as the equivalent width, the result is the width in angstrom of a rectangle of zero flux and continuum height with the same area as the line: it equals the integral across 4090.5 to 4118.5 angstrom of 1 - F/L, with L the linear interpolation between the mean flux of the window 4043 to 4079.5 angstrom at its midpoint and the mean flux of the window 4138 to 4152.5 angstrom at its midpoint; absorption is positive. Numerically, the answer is 5.2 angstrom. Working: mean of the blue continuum 2.03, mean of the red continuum 2.02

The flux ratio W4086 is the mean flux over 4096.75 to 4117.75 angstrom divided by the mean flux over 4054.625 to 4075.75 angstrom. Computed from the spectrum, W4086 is 0.8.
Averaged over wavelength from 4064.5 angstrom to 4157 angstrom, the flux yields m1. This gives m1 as 1.87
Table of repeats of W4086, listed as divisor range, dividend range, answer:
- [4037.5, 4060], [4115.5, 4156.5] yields 0.94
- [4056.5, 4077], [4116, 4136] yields 0.96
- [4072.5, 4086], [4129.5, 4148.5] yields 1.02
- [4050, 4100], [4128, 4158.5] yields 1.05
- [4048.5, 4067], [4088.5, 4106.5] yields 0.79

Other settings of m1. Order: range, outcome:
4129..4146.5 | 1.98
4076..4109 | 1.71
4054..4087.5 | 1.97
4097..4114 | 1.57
